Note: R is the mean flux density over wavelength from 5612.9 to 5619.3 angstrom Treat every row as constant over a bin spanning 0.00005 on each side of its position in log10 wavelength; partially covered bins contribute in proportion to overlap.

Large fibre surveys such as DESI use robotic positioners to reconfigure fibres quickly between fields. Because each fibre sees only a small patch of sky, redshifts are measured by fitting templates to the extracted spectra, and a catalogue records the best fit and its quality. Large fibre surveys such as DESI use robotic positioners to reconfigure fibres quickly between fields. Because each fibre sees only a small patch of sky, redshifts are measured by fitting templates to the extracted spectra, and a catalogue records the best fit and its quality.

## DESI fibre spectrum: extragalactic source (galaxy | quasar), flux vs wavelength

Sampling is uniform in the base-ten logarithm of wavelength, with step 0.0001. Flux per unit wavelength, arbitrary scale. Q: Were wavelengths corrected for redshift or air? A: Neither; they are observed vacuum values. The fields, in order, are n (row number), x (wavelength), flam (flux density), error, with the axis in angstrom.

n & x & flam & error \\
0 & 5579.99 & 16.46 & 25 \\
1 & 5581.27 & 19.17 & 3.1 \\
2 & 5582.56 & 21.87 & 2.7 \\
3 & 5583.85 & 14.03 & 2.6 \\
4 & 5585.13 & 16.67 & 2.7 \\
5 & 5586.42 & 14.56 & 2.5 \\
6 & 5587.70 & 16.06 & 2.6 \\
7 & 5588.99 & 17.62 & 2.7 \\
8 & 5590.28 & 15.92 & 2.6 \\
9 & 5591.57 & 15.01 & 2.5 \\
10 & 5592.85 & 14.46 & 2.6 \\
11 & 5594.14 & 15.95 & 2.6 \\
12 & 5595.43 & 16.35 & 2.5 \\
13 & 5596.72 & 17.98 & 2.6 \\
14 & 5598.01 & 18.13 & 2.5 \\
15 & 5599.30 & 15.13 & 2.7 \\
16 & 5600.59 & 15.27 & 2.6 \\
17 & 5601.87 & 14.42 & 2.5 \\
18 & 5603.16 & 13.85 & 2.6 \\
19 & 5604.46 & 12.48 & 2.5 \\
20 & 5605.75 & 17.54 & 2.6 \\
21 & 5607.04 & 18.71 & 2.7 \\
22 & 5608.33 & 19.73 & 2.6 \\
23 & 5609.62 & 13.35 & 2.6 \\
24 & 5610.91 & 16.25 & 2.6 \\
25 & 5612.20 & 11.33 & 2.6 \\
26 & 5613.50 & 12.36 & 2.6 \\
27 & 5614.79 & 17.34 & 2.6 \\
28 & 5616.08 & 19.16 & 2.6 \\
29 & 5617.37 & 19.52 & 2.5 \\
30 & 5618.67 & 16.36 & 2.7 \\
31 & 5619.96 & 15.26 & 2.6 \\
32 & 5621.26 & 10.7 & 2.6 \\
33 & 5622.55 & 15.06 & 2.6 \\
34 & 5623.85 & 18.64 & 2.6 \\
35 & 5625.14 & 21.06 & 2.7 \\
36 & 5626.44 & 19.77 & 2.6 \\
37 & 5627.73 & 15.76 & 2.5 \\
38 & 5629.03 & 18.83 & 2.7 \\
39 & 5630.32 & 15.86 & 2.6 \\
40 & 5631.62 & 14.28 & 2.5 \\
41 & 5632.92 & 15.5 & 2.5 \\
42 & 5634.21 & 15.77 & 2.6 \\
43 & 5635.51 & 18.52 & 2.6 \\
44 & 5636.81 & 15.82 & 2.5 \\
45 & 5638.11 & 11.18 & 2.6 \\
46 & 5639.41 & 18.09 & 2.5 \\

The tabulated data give 17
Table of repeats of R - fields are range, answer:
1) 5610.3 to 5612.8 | 13.8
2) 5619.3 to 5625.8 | 16.1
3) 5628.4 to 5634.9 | 16.1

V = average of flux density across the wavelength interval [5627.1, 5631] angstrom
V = 16.8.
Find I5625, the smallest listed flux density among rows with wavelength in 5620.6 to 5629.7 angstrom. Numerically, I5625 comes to 10.7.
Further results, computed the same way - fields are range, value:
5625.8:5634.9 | 14.28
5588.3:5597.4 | 14.46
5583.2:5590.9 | 14.03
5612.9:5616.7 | 12.36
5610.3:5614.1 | 11.33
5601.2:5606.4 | 12.48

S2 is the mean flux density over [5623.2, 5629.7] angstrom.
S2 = 18.8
